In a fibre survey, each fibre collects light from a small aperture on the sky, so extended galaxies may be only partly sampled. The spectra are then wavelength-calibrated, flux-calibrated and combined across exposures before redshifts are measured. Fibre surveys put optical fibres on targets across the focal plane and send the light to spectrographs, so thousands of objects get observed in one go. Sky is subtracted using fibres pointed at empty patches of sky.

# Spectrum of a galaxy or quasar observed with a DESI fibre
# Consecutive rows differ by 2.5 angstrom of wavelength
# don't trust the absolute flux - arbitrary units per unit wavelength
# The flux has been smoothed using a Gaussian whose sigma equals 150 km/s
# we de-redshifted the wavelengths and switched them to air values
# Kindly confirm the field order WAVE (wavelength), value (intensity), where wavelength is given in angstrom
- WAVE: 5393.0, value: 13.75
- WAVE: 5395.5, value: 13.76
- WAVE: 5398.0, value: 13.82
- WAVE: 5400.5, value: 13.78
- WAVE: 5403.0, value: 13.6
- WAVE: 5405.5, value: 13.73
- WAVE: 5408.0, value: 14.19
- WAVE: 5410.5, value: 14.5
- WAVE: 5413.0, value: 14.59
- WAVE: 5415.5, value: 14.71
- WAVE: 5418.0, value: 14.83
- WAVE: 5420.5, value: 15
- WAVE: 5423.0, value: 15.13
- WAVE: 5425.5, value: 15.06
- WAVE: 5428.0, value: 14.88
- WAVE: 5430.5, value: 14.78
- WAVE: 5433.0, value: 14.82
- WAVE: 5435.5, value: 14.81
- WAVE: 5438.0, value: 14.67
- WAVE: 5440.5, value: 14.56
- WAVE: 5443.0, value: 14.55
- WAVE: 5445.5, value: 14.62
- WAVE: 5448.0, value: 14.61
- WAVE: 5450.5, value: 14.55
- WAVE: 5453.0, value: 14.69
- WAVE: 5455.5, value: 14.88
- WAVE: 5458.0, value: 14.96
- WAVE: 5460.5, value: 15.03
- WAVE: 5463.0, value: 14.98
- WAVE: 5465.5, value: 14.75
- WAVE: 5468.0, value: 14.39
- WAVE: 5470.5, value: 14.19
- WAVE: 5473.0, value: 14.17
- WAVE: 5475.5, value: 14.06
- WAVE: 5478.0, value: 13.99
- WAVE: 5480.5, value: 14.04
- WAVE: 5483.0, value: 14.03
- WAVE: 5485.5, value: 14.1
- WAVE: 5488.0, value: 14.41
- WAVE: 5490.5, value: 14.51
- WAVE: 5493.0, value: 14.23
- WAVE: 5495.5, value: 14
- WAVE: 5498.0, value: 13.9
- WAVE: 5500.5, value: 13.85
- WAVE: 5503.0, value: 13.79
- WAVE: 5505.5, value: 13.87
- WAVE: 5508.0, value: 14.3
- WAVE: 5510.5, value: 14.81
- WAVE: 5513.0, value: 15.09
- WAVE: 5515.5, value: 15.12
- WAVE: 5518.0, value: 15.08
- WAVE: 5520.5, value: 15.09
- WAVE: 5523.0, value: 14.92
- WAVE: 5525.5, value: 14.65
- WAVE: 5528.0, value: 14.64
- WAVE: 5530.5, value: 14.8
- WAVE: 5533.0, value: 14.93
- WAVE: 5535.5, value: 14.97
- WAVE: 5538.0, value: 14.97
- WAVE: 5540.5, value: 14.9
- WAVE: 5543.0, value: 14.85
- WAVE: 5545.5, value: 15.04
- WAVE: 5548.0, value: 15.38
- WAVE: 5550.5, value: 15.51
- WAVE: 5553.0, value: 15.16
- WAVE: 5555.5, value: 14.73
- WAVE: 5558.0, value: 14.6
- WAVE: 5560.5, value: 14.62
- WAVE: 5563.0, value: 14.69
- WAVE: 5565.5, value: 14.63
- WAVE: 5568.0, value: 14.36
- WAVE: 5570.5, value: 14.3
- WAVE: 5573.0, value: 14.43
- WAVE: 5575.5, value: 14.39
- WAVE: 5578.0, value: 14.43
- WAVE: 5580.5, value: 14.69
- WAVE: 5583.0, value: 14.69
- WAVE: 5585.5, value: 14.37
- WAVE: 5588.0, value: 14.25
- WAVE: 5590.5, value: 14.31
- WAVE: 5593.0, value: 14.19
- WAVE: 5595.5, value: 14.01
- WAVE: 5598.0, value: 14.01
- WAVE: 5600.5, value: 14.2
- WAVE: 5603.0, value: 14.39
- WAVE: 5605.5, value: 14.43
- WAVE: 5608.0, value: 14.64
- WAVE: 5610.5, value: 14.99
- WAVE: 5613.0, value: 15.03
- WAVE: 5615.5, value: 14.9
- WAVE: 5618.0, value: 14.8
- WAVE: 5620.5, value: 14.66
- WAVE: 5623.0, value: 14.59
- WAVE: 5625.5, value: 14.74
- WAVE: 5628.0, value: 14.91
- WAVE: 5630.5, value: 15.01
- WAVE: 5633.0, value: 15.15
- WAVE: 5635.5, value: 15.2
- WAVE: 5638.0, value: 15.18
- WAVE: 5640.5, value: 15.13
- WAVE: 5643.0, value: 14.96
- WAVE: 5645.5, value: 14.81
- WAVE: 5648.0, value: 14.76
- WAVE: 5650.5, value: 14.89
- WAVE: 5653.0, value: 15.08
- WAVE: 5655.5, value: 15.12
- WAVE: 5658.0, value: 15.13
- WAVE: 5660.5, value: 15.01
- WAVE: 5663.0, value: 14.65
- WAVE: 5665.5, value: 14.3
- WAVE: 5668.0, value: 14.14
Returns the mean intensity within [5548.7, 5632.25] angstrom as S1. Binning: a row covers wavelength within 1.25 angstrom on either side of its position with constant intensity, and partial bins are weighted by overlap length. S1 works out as 14.6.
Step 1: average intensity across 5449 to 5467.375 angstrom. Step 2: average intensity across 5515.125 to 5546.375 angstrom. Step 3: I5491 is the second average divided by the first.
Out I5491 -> 1.01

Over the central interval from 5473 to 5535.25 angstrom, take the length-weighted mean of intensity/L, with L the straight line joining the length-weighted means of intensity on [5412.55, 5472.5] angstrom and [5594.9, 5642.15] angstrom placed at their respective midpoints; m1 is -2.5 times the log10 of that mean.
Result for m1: 0.02 mag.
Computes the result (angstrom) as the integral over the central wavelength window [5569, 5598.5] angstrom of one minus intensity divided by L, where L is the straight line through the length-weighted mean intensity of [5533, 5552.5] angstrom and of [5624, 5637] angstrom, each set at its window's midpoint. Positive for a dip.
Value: 1.4 angstrom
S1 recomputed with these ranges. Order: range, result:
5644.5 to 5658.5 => 15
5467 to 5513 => 14.2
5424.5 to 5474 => 14.7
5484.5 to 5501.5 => 14.1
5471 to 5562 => 14.6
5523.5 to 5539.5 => 14.8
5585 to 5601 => 14.2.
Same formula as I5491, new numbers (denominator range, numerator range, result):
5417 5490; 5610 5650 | 1.02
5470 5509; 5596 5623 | 1.04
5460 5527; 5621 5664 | 1.04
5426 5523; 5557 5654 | 1.01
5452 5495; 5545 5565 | 1.04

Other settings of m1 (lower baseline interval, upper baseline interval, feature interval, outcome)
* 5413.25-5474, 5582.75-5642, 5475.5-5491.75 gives 0.041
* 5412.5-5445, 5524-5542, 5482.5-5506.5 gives 0.057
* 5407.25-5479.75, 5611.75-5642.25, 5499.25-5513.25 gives 0.039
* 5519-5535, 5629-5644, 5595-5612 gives 0.046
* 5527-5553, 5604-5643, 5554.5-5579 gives 0.034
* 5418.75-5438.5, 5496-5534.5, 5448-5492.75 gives 0.022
